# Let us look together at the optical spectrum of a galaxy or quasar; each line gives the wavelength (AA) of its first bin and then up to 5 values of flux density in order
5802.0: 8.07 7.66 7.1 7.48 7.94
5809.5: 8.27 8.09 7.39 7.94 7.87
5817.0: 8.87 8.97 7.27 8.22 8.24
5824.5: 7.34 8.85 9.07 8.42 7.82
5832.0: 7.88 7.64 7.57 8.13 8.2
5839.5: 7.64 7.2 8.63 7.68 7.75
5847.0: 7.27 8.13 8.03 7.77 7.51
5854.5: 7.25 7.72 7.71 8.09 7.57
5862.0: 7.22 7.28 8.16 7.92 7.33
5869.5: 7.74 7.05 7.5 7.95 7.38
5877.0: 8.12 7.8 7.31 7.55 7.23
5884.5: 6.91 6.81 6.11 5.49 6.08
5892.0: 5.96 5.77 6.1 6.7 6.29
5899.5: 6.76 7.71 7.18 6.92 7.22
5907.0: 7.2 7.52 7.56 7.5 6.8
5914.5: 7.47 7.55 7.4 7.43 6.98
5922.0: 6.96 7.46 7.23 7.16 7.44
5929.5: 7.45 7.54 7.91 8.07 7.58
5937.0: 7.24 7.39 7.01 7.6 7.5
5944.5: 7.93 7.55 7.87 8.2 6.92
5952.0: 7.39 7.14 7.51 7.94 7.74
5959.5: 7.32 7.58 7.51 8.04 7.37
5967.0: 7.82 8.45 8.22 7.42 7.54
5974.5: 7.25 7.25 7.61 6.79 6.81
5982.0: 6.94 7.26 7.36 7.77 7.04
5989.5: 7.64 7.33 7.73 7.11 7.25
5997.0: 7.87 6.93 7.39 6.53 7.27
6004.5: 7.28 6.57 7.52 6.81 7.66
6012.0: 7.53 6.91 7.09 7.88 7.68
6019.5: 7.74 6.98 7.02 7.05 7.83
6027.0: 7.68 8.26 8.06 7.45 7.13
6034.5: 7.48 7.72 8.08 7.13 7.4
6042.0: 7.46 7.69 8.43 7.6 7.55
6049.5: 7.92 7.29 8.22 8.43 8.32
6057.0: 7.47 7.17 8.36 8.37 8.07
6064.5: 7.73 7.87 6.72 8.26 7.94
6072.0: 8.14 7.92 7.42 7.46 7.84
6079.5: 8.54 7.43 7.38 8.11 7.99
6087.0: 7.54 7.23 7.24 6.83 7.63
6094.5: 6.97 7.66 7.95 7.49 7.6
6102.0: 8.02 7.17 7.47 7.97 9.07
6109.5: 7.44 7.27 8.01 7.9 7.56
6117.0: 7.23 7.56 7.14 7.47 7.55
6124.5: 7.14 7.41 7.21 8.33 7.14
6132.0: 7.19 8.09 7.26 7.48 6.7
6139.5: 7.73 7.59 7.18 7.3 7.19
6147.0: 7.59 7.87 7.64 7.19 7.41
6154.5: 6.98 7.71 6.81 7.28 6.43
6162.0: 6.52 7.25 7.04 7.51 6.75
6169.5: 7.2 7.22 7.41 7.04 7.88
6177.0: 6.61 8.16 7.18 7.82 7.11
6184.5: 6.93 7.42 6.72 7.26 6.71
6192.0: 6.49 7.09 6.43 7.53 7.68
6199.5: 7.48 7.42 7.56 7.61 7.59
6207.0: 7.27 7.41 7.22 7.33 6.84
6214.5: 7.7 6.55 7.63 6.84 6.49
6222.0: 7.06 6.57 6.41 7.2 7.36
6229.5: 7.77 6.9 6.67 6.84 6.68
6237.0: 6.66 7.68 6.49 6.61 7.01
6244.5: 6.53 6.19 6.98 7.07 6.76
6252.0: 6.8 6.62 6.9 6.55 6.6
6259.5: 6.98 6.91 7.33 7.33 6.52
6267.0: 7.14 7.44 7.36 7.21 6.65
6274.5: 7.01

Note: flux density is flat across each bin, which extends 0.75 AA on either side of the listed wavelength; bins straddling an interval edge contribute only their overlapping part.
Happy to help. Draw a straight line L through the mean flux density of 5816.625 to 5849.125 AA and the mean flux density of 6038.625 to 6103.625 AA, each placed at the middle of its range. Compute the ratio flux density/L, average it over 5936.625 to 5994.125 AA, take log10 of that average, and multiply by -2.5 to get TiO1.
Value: 0.05 mag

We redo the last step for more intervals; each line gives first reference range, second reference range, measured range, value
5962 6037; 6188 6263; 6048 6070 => -0.08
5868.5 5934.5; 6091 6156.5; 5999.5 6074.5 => -0.03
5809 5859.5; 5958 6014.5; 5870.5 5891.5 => 0.10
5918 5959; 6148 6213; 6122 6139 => -0.02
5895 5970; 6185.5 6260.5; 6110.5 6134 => -0.05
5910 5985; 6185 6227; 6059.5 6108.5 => -0.06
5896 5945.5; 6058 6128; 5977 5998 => 0.02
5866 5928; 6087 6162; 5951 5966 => -0.05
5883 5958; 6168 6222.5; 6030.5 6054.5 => -0.07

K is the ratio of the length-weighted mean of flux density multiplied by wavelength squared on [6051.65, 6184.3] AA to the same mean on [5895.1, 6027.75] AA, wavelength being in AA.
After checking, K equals 1.07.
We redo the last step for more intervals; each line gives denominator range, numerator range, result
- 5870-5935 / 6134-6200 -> 1.11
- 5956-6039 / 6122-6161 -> 1.04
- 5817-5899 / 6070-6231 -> 1.08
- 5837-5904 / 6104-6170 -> 1.11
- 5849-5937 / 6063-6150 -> 1.12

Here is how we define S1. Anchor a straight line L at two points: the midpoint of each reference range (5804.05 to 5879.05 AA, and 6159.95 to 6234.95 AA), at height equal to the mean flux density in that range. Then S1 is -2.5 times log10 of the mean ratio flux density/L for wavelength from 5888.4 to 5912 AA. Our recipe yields 0.15 mag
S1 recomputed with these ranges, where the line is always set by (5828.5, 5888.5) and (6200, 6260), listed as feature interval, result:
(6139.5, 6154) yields -0.05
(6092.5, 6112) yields -0.07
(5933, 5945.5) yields -0.01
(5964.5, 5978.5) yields -0.03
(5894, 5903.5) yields 0.12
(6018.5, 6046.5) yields -0.04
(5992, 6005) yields 0.02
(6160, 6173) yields 0.01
